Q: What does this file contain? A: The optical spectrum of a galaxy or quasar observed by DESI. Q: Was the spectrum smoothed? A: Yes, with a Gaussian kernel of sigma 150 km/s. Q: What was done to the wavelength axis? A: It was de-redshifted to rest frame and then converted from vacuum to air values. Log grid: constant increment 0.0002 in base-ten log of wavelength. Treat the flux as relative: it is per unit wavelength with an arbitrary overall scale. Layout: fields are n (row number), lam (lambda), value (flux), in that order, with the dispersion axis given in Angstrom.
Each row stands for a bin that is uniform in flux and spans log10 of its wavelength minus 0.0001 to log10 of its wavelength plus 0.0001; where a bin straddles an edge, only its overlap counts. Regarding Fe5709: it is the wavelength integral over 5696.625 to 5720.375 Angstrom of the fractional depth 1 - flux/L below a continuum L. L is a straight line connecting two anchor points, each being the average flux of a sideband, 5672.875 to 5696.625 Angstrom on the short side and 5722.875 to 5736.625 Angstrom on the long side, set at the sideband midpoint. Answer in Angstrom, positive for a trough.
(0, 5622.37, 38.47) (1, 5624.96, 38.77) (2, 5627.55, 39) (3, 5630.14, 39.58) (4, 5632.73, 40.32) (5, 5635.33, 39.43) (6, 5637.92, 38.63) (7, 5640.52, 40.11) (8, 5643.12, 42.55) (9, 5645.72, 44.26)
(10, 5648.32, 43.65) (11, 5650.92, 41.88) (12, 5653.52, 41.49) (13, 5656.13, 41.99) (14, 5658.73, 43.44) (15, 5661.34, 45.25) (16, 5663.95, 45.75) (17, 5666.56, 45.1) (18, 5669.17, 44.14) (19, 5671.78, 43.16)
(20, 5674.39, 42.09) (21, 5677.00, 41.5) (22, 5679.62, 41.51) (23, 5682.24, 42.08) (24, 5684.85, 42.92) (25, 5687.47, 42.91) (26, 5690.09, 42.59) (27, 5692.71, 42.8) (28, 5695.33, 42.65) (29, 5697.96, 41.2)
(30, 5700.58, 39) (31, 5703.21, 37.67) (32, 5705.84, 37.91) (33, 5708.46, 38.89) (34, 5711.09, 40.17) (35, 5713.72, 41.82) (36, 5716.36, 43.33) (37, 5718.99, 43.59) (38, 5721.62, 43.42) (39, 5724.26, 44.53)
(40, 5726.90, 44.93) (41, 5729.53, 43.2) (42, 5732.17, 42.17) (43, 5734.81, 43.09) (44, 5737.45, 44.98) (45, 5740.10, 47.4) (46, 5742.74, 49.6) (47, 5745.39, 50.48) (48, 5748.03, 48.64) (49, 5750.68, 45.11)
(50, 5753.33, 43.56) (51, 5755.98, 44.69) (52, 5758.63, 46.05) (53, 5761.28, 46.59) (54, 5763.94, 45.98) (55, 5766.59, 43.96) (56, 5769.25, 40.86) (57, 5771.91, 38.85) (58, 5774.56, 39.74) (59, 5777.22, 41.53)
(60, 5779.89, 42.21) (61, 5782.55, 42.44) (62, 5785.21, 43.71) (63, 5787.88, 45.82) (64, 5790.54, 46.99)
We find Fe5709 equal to 1.45 Angstrom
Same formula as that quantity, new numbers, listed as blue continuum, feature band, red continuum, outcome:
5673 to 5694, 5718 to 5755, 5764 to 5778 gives -3.16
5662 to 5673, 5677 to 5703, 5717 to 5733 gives 1.46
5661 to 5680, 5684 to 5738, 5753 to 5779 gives 1.68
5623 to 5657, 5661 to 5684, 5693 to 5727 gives -1.24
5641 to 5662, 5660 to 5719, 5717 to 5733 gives 1.69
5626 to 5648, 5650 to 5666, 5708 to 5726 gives -0.90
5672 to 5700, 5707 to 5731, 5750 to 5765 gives 0.56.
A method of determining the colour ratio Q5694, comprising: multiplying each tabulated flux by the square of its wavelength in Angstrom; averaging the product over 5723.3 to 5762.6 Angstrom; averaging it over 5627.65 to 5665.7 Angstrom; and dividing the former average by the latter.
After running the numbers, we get 1.13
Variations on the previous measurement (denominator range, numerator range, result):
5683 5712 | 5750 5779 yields 1.09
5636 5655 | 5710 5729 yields 1.06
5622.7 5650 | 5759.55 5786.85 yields 1.10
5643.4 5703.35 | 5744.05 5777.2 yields 1.07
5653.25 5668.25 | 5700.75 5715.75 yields 0.91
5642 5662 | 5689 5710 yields 0.95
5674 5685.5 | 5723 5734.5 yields 1.06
